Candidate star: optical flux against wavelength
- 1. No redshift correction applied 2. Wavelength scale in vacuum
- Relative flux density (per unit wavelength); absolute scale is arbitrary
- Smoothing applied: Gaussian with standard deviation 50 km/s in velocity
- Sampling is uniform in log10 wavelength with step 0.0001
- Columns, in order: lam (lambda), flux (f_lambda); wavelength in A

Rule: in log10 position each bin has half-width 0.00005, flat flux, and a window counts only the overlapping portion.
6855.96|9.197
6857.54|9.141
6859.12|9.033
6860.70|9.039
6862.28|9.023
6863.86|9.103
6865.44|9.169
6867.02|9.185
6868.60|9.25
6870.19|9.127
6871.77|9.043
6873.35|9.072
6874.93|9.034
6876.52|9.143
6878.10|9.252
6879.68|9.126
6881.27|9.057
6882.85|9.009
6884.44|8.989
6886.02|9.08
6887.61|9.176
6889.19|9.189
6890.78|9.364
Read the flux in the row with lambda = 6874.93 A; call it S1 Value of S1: 9.034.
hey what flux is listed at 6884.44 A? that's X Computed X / 8.989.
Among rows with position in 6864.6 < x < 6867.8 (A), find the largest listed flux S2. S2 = 9.185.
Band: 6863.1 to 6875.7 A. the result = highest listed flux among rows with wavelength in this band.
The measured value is 9.25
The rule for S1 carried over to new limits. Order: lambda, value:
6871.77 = 9.043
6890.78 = 9.364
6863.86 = 9.103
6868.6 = 9.25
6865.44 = 9.169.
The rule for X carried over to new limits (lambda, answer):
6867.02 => 9.185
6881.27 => 9.057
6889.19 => 9.189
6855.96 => 9.197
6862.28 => 9.023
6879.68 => 9.126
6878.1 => 9.252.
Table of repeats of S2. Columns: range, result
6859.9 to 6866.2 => 9.169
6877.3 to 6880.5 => 9.252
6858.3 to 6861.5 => 9.039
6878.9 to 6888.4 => 9.176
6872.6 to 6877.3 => 9.143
